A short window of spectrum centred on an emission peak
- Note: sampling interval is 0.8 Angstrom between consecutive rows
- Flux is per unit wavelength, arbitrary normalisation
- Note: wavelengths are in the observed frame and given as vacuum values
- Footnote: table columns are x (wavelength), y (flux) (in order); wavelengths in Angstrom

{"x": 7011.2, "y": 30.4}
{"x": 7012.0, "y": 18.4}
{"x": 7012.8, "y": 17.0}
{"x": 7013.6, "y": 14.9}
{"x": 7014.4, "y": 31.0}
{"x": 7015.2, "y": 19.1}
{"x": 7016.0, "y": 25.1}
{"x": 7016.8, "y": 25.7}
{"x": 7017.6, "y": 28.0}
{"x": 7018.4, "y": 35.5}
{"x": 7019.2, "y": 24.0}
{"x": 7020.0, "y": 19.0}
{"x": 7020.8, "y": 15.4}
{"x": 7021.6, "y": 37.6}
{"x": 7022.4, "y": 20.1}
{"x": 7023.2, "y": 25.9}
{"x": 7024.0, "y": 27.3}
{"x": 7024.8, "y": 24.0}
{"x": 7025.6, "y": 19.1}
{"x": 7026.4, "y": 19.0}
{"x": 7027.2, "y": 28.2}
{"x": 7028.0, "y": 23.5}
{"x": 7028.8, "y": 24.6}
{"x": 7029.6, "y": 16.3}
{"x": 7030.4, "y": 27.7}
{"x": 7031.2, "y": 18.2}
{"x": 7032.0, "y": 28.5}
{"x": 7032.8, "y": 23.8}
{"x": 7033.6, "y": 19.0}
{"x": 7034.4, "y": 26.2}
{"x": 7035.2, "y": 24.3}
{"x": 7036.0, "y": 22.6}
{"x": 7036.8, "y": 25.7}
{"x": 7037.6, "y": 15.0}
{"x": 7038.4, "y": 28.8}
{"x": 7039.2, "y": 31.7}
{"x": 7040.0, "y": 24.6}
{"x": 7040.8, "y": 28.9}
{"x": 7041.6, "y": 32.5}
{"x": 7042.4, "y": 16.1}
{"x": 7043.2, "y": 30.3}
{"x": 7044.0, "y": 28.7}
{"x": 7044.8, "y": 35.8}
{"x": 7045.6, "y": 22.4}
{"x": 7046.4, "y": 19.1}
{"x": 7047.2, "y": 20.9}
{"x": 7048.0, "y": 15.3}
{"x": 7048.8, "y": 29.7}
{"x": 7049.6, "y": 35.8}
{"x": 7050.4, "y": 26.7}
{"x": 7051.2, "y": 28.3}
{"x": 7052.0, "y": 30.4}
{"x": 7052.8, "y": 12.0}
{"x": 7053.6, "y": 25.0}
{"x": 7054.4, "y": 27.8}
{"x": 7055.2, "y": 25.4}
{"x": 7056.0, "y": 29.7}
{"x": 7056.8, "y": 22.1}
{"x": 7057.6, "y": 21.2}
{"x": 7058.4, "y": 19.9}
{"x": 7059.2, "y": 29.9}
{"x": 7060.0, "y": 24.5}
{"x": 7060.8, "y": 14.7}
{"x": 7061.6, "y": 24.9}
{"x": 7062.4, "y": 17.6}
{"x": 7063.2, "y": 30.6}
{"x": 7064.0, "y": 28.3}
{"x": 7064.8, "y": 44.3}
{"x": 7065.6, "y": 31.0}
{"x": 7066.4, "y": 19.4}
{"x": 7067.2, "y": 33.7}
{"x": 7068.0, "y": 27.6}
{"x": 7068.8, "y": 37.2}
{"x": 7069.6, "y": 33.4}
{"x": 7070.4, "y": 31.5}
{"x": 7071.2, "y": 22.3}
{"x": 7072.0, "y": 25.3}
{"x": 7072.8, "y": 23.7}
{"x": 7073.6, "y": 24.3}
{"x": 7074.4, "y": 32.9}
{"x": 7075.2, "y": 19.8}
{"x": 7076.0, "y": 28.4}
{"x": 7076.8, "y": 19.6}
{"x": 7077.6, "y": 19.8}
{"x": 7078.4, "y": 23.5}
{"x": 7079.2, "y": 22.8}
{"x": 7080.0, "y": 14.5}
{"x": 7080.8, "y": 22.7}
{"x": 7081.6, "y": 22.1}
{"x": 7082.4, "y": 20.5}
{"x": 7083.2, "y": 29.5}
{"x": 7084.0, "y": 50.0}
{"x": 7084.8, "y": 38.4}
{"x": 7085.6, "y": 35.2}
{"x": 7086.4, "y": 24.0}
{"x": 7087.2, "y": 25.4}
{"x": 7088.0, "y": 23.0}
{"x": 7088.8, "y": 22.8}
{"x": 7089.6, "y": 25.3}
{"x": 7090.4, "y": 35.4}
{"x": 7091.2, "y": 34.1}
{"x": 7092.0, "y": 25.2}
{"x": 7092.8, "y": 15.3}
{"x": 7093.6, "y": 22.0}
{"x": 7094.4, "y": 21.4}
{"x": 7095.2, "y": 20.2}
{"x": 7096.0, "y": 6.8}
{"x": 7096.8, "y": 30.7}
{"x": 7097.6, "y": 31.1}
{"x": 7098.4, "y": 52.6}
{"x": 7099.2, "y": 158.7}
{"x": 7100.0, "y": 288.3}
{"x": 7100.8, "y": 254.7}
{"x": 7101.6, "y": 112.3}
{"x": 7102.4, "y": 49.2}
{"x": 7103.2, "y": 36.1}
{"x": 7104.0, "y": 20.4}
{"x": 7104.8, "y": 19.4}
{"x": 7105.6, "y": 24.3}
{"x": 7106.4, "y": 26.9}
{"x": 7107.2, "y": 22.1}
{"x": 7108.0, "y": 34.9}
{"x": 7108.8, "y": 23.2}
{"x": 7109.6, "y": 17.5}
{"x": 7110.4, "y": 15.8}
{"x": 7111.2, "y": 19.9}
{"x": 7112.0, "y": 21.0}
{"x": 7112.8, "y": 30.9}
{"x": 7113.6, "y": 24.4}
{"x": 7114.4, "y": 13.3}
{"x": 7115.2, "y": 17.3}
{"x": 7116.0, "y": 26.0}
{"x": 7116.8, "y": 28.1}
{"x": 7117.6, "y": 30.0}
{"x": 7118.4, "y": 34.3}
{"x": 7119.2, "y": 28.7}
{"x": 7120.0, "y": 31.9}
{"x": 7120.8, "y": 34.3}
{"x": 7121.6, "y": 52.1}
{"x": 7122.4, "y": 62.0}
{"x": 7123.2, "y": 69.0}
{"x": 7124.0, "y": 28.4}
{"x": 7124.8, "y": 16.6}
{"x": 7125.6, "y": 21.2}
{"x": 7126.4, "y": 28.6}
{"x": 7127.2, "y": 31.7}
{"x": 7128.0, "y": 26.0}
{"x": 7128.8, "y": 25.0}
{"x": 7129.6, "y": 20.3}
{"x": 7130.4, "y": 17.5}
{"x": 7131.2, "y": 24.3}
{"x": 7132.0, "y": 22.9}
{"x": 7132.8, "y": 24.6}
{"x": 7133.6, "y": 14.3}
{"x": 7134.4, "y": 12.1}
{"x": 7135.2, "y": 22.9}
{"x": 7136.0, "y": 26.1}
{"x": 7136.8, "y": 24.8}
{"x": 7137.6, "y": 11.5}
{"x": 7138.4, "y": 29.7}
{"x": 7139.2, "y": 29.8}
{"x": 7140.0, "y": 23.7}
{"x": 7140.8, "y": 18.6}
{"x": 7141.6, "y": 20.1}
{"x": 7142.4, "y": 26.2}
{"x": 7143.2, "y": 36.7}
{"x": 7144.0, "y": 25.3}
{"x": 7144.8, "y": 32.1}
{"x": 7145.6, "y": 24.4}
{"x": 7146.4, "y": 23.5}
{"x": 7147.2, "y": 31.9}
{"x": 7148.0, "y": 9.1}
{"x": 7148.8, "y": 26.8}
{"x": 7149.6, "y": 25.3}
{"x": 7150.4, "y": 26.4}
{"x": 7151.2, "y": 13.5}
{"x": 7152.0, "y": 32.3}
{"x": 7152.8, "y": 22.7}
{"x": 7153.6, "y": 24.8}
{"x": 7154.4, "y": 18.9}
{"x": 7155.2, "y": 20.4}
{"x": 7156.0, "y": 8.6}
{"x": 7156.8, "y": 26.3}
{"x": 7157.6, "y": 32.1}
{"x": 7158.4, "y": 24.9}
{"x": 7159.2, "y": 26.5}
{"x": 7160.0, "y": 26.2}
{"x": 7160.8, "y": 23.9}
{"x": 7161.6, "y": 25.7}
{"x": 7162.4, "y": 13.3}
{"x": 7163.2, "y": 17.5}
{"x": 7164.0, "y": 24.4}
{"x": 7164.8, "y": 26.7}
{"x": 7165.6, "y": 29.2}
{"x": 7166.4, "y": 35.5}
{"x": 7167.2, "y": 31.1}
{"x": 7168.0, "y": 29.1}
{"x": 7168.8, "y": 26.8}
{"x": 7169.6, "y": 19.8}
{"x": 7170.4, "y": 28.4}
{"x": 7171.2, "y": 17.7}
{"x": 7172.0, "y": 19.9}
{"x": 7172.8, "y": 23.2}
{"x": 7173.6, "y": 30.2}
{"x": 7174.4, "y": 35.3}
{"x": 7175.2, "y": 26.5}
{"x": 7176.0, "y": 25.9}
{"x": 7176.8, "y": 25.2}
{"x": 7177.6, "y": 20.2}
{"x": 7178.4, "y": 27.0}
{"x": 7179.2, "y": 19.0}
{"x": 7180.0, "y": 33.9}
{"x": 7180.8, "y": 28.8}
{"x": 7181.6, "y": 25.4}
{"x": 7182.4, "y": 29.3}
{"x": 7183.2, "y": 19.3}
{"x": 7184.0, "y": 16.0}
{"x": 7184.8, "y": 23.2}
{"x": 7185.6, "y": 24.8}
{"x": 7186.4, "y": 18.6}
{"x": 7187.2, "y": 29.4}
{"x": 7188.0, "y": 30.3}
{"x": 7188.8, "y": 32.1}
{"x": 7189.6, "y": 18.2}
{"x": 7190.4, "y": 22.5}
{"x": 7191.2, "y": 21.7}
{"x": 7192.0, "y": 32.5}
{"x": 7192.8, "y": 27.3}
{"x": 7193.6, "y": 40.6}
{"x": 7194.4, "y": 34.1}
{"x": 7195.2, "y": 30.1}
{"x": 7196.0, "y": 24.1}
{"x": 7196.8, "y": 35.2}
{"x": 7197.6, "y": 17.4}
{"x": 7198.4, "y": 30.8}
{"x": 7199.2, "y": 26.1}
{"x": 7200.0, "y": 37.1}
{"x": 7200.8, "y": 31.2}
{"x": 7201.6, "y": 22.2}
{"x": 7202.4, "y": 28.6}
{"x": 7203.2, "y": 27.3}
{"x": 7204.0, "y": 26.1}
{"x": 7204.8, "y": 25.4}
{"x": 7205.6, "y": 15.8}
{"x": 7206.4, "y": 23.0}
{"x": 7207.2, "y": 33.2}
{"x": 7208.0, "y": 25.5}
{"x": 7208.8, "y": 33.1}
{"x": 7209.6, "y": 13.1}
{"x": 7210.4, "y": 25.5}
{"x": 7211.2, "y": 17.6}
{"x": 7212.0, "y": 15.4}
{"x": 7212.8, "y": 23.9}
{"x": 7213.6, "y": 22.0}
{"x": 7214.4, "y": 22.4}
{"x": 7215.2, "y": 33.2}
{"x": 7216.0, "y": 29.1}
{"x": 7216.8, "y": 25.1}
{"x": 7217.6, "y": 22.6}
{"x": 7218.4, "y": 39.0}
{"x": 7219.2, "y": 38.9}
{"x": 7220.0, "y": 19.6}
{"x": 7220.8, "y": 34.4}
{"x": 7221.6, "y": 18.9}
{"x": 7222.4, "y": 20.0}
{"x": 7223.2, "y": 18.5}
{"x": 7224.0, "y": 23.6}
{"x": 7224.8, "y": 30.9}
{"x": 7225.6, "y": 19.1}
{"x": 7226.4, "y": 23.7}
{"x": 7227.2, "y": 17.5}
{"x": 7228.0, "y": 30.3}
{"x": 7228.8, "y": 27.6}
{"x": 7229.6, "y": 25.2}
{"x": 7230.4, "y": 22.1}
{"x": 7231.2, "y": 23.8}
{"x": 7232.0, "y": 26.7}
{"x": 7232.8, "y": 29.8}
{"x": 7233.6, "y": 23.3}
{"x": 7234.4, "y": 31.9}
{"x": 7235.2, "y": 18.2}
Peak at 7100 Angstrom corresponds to Halpha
